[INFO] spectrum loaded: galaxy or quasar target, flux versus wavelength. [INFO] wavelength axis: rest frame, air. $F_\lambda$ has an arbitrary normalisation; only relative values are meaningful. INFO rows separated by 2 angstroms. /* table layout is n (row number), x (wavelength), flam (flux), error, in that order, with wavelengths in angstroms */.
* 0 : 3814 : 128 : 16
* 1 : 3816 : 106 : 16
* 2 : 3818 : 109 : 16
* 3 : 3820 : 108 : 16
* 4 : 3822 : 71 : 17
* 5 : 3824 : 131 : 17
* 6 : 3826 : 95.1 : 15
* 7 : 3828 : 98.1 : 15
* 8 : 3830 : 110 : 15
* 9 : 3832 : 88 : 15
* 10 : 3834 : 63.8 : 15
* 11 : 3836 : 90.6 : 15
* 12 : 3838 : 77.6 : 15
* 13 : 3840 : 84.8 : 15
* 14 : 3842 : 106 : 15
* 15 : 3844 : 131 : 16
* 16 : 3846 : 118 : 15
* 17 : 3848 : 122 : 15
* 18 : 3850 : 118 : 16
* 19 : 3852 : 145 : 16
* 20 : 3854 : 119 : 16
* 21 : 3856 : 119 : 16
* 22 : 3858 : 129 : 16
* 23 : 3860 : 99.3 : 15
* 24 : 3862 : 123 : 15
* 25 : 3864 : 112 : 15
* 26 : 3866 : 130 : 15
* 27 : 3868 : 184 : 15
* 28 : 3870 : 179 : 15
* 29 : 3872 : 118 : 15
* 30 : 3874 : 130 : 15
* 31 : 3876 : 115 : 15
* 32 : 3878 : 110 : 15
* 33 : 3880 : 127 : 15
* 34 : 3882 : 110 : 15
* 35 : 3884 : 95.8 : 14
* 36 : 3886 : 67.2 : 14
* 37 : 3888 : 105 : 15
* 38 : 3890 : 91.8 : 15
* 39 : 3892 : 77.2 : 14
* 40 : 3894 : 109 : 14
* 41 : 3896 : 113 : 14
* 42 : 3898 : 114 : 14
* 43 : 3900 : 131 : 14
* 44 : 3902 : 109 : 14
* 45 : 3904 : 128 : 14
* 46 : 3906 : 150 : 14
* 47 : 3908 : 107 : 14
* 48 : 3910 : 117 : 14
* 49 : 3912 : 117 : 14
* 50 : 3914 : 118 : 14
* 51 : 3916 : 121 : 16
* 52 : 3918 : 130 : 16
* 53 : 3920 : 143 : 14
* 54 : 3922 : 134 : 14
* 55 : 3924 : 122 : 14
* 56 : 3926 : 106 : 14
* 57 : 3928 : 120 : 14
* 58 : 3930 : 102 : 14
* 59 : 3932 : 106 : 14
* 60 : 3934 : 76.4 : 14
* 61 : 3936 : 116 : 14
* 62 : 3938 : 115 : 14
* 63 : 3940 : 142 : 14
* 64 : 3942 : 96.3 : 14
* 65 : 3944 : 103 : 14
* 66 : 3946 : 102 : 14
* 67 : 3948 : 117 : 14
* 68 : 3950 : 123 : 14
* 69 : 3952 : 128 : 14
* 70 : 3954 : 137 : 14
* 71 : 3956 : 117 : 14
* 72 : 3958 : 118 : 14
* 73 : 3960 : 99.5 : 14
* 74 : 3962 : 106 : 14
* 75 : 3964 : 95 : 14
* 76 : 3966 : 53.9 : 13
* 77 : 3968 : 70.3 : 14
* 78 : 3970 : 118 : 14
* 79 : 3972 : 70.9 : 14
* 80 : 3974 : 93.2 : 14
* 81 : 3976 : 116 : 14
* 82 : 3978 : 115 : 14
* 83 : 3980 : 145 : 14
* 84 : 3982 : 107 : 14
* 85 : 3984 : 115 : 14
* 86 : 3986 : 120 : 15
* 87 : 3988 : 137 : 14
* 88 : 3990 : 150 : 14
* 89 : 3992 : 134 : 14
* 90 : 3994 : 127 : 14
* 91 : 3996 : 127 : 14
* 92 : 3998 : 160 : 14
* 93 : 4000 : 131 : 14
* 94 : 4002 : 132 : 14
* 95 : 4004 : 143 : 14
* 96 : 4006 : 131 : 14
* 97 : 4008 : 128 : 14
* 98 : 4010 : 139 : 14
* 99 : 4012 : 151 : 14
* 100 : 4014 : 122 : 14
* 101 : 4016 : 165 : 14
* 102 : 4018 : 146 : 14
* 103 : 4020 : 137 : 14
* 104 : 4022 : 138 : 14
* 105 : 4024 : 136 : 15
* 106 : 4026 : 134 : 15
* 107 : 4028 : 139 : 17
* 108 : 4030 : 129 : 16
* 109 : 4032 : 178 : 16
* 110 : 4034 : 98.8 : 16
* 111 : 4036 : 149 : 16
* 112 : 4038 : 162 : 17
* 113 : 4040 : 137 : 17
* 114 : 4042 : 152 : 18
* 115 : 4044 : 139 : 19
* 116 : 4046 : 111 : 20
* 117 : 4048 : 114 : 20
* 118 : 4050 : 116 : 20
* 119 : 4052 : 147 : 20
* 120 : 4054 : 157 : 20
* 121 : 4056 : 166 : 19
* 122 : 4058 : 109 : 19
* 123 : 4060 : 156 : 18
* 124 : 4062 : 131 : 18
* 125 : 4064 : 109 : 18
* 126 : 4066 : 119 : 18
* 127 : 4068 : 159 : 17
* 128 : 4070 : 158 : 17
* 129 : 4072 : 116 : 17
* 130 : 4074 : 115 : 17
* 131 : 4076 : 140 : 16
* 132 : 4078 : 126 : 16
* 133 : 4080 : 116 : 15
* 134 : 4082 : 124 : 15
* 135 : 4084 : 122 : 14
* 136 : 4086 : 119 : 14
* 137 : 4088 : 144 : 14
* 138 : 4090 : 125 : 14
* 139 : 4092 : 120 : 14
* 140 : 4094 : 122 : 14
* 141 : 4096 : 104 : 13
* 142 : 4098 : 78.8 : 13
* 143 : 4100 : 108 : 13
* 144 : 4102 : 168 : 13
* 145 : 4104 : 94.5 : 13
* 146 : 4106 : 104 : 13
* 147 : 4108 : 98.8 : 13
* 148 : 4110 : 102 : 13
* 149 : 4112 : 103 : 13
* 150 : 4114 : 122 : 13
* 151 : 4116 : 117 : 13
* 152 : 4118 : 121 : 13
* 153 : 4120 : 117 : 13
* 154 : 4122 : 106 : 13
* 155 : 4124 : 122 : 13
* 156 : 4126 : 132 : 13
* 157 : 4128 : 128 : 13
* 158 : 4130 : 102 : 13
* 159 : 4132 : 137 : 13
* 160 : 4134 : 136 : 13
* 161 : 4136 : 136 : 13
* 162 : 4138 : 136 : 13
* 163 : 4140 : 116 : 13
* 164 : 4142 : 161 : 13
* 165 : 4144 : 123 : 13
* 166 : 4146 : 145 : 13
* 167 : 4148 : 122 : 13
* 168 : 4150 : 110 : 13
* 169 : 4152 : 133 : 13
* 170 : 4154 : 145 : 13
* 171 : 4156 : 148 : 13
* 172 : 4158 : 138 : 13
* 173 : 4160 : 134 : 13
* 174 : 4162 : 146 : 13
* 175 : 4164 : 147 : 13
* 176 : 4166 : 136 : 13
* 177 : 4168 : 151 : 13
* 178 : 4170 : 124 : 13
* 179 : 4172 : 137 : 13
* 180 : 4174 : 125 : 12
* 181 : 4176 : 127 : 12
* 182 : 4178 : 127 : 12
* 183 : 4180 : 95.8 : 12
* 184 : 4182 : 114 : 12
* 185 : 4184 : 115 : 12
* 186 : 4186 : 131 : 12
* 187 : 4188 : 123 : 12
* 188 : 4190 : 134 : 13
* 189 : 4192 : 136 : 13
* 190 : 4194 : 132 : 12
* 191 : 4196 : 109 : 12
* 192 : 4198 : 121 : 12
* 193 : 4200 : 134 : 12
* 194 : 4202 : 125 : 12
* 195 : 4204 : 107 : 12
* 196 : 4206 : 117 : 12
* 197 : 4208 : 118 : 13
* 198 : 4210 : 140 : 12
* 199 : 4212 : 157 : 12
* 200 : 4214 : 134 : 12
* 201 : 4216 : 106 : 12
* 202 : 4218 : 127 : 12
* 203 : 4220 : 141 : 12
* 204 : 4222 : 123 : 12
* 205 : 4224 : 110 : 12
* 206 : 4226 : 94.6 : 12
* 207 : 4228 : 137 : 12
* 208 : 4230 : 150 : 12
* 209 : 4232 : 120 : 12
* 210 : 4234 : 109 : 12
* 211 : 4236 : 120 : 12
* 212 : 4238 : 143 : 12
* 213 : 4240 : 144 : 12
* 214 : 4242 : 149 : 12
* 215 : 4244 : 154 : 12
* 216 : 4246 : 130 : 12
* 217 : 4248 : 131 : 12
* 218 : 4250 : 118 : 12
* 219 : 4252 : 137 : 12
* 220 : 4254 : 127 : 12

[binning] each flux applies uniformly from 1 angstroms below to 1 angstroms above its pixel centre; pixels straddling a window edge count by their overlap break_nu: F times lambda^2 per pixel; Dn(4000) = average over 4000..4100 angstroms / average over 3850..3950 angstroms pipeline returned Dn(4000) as 1.2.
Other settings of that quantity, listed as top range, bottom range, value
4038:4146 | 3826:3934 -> 1.22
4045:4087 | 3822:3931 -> 1.25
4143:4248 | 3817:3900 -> 1.37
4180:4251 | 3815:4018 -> 1.26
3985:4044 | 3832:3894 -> 1.33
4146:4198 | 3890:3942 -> 1.27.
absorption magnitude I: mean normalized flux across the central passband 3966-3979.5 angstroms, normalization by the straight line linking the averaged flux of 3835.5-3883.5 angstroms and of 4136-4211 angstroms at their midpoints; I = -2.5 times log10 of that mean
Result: 0.279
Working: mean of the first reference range 121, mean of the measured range 95.8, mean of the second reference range 129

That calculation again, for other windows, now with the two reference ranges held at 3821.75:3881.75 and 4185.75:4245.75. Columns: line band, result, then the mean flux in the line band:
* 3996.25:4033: -0.16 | 141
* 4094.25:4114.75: 0.15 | 109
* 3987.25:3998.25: -0.15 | 138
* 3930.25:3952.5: 0.07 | 111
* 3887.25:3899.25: 0.14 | 102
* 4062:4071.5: -0.10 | 135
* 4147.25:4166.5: -0.08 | 136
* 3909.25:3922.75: -0.07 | 126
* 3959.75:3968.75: 0.38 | 84.1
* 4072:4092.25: -0.01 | 125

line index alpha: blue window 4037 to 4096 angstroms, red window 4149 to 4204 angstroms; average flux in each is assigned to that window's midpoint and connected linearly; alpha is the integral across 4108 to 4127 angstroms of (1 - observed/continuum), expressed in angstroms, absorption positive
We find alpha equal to 2.3 angstroms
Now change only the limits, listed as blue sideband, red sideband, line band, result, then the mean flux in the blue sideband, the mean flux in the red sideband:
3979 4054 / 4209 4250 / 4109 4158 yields 2.6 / 136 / 131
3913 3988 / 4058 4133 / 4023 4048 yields -4.4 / 112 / 121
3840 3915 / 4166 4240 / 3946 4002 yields 2.1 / 118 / 126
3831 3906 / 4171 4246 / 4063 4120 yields 1.1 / 114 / 127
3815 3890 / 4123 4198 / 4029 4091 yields -4.8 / 112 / 130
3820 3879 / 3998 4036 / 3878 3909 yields 3.0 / 114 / 139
